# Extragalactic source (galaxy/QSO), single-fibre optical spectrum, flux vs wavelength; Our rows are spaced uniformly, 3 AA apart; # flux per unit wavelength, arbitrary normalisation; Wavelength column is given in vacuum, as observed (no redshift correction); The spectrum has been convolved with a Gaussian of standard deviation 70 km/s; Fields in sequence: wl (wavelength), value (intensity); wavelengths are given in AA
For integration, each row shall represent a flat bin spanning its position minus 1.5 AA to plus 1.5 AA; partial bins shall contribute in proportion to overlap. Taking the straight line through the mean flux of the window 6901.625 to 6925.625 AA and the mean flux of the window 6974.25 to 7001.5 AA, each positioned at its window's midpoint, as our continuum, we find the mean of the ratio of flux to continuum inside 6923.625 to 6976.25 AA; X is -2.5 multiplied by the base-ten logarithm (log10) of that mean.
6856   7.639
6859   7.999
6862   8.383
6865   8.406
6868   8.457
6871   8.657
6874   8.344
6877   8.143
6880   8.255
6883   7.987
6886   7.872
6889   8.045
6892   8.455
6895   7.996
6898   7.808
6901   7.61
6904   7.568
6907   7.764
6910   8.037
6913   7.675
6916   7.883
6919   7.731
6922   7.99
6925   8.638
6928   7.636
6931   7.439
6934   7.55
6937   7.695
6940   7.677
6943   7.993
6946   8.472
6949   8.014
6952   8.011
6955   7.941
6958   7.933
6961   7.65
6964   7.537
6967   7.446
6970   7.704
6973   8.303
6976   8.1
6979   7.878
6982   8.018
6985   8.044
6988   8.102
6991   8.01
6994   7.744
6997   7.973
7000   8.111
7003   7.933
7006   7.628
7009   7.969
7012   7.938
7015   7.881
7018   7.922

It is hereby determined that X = 0.01 mag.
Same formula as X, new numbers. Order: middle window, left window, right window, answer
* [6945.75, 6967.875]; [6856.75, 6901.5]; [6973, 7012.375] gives 0.02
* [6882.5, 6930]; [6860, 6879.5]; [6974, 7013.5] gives 0.05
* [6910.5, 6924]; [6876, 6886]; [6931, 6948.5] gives 0.01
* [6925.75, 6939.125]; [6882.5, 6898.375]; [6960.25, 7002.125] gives 0.05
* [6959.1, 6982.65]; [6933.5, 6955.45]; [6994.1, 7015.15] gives 0.01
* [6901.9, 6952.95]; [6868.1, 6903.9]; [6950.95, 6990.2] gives 0.02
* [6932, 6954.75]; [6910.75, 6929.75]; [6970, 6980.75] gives 0.01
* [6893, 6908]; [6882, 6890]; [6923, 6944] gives 0.02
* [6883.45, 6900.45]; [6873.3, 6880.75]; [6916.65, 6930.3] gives 0.02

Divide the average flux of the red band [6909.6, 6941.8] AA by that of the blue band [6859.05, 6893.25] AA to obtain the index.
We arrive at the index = 0.95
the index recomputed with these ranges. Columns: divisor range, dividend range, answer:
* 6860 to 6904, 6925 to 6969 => 0.96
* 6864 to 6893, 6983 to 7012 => 0.96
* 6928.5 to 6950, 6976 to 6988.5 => 1.02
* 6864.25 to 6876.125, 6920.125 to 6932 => 0.94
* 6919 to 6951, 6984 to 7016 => 1.00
